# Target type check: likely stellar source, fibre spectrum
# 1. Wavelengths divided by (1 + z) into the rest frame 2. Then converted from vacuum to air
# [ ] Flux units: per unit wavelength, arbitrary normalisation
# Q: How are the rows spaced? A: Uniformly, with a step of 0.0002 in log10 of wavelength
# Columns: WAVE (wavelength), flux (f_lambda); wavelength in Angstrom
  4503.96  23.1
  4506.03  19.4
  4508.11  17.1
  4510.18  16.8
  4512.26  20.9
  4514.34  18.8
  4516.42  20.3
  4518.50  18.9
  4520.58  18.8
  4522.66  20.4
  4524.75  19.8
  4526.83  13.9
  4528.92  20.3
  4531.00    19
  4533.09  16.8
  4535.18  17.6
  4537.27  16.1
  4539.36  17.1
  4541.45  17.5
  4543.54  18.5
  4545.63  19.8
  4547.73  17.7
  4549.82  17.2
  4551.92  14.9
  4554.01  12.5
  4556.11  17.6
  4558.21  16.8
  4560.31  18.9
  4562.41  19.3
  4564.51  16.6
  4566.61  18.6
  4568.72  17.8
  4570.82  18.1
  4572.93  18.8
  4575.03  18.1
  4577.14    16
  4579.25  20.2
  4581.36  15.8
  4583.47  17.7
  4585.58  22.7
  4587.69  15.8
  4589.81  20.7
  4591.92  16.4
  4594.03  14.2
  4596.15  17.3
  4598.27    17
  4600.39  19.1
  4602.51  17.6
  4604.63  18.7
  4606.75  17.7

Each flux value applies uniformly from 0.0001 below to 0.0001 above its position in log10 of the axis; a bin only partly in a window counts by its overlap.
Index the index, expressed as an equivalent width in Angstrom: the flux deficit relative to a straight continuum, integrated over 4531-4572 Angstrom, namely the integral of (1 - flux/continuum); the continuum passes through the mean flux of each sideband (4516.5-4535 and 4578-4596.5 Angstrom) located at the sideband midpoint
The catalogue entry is 1.96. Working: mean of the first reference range 18.5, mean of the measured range 17.4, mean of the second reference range 17.9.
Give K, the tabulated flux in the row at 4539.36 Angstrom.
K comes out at 17.1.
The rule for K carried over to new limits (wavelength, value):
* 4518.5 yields 18.9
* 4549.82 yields 17.2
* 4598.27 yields 17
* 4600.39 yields 19.1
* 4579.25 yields 20.2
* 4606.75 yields 17.7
